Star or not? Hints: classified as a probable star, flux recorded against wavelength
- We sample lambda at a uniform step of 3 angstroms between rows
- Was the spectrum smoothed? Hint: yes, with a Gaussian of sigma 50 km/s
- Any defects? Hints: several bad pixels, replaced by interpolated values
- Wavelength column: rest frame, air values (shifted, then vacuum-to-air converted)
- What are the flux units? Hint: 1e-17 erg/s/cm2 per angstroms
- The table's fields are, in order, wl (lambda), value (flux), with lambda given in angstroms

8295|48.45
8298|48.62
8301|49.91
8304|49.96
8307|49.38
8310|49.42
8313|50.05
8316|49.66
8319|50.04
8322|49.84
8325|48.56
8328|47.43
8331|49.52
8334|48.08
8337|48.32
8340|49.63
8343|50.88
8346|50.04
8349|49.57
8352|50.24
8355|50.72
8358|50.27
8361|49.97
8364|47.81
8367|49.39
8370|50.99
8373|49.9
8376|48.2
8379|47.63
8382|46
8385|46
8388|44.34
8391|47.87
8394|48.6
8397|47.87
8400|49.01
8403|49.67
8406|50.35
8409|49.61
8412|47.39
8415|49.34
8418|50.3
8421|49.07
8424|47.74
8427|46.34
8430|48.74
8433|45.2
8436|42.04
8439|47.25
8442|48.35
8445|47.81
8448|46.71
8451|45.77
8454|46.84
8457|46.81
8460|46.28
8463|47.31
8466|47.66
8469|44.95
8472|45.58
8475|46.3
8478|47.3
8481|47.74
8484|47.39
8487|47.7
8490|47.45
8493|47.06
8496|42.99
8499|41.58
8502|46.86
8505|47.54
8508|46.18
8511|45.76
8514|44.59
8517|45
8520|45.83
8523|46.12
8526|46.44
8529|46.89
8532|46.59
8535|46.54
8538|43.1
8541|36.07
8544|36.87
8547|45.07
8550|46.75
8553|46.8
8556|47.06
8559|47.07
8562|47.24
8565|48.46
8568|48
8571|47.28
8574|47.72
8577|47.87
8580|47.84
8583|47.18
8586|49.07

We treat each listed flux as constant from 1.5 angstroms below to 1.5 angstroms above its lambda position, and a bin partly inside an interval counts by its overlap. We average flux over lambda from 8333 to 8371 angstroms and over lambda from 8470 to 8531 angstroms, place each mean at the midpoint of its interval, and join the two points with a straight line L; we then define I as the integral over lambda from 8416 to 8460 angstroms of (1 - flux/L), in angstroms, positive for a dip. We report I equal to 0.5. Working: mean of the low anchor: 49.7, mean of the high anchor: 46.1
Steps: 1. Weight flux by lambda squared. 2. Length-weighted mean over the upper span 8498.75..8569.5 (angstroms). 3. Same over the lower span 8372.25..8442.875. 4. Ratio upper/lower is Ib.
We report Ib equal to 1.0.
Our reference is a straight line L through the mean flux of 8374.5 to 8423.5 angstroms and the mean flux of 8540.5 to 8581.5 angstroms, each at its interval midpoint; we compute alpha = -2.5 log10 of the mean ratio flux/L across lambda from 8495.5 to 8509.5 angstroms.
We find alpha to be 0.04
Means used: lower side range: 48.2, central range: 45.2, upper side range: 46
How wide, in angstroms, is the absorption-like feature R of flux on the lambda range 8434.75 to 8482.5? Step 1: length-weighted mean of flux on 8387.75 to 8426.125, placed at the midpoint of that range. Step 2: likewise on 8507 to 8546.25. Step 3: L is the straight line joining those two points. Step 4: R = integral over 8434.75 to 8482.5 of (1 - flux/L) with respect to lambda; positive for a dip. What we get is 0.2 angstroms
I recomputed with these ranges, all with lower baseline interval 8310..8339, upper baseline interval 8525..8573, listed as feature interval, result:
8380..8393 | 0.5 angstroms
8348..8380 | -0.7 angstroms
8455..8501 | 0.3 angstroms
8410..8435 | -0.2 angstroms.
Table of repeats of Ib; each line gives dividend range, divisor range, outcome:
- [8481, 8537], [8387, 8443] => 0.98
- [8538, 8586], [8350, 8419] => 0.98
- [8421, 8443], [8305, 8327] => 0.97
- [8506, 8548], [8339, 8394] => 0.94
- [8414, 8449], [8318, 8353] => 0.98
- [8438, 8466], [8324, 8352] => 0.98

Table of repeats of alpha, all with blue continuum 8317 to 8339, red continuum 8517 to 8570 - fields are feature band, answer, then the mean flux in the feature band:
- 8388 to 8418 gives -0.02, 48.7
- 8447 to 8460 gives 0.01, 46.5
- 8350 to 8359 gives -0.04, 50.4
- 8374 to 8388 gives 0.03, 46.8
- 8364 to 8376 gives -0.03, 49.6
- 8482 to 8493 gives -0.03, 47.5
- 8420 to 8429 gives -0.01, 47.7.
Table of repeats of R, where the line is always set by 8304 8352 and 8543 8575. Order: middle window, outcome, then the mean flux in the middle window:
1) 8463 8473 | 0.3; 46.3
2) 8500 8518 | 0.4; 45.9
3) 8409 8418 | -0.1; 48.9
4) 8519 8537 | 0.2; 46.3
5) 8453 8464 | 0.2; 46.8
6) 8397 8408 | -0.2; 49.4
